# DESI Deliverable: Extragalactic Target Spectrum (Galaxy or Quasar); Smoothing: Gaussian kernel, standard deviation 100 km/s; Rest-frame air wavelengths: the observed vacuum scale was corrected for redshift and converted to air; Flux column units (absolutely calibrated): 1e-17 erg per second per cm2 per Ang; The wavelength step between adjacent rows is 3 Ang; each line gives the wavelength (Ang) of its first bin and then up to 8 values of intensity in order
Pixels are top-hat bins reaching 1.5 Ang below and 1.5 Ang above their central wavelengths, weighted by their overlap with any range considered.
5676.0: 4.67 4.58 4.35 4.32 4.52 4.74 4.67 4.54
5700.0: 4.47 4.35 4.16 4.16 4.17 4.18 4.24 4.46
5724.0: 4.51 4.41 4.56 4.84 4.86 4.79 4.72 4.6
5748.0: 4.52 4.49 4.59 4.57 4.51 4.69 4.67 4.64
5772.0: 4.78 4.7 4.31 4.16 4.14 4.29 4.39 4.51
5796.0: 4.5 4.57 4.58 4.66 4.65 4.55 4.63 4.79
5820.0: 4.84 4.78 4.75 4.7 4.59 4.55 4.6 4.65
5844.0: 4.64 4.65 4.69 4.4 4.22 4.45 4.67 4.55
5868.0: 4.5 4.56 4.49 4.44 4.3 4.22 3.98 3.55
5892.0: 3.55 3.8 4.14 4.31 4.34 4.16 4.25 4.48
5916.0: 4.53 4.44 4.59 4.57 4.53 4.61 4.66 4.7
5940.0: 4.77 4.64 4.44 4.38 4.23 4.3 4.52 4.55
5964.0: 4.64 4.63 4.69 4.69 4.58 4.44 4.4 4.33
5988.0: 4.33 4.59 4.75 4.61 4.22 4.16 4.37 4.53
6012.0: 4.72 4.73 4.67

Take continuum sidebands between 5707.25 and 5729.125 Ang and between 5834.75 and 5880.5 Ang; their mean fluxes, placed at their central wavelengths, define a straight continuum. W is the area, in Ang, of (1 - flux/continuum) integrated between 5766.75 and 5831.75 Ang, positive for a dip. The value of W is -1.9 Ang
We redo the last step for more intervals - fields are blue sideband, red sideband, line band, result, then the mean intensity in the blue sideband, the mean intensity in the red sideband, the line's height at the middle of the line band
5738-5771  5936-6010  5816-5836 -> -0.6 Ang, 4.62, 4.5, 4.58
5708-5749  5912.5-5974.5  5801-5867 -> -1.3 Ang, 4.51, 4.55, 4.53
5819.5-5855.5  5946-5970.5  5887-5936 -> 2.8 Ang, 4.64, 4.48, 4.54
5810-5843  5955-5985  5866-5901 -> 3.6 Ang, 4.68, 4.55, 4.62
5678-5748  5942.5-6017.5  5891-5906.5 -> 1.5 Ang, 4.49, 4.5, 4.5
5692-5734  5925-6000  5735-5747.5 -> -0.8 Ang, 4.41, 4.54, 4.42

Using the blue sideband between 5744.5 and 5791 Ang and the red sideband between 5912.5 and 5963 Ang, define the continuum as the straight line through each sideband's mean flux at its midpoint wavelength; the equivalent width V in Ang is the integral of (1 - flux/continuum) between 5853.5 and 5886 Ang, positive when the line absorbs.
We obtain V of 0.7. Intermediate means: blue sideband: 4.5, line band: 4.42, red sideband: 4.53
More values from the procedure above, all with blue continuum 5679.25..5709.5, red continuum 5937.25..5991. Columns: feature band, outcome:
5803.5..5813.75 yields -0.3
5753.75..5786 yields -0.4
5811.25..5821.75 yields -0.6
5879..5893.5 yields 1.9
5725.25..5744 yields -1.0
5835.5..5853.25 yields -0.5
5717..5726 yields 0.1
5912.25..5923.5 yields 0.0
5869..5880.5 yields 0.1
